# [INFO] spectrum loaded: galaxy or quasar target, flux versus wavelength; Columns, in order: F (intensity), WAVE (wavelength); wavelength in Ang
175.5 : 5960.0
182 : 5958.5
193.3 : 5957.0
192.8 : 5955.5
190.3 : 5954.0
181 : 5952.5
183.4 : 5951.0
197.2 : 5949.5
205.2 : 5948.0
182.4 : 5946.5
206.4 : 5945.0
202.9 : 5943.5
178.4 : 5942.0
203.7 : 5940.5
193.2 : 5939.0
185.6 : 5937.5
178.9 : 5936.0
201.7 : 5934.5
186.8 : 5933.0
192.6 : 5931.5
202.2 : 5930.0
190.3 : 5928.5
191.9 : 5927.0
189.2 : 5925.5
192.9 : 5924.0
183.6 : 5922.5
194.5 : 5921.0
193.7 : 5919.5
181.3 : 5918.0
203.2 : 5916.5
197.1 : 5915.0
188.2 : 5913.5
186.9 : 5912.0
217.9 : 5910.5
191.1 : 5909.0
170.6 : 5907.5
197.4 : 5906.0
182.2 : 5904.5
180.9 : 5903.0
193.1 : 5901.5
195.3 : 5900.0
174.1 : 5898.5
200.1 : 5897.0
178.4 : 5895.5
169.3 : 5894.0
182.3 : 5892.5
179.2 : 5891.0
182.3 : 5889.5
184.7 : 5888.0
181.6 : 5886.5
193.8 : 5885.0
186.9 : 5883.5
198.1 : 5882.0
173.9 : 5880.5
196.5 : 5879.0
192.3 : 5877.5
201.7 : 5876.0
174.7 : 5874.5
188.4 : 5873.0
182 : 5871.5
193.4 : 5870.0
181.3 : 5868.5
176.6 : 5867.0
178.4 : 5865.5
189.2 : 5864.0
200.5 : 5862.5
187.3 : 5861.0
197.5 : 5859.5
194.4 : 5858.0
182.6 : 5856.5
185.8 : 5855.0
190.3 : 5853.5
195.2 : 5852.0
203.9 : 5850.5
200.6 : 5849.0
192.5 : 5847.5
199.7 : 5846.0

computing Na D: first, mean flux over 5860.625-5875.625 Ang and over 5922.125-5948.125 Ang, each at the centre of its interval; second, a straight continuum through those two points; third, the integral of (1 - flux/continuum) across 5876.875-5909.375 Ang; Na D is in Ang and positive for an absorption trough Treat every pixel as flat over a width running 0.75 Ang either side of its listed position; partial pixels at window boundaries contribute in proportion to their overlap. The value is 0.4 Ang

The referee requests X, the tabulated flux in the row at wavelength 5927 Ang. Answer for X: 191.9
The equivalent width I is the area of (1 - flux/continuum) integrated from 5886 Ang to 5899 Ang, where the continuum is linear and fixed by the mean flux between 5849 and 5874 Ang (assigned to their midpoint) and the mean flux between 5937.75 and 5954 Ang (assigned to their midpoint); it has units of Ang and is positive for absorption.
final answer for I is 0.6 Ang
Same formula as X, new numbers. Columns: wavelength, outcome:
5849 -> 200.6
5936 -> 178.9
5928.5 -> 190.3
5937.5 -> 185.6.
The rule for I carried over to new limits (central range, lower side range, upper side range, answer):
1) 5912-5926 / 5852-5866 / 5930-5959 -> 0.0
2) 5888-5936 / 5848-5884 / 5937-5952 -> 0.7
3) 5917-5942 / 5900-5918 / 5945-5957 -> 0.0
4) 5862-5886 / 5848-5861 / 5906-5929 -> 0.6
